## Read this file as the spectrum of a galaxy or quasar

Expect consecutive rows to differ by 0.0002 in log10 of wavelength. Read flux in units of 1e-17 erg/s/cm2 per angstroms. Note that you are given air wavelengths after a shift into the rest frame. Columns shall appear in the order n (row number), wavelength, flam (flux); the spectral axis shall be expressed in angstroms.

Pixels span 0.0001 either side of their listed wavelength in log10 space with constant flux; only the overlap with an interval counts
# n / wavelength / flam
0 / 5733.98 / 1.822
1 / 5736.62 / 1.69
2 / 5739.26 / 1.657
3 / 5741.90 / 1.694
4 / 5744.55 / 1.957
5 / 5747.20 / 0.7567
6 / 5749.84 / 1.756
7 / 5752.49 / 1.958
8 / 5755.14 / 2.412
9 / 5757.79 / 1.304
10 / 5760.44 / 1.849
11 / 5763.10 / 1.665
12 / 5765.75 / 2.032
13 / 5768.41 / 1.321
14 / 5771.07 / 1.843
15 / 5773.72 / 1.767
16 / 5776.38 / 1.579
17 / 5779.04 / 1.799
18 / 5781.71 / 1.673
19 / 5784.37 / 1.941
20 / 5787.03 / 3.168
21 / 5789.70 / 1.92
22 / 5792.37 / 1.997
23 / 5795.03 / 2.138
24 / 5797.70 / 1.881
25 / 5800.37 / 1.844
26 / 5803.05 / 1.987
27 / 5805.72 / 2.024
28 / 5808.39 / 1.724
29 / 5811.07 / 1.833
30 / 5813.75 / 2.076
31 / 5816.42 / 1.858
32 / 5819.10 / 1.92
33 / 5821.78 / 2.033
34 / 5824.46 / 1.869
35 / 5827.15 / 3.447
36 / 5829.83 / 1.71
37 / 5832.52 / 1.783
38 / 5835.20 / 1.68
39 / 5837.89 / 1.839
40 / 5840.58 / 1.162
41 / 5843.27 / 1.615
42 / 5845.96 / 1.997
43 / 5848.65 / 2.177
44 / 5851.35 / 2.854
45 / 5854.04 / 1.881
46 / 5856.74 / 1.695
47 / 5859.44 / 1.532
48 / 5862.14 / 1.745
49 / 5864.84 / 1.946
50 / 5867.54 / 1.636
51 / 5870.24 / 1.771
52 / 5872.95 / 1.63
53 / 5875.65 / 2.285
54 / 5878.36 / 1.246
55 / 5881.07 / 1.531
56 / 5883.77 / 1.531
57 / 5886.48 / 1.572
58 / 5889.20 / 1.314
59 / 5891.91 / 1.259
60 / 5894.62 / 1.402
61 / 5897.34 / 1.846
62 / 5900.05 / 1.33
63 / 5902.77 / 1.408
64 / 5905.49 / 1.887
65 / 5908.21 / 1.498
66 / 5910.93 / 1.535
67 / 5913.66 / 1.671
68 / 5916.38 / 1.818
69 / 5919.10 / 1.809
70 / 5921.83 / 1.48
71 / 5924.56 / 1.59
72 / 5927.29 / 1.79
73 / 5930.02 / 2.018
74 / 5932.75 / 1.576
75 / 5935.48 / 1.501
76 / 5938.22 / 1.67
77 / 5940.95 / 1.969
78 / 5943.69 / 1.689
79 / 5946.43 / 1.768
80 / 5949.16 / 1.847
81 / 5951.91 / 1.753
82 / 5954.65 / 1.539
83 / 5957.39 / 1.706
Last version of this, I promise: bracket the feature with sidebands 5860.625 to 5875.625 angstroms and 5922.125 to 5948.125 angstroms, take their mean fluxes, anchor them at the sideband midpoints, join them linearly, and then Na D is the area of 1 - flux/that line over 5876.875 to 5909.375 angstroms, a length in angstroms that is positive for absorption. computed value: 5.09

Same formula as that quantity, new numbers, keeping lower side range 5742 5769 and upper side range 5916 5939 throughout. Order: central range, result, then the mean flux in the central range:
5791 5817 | -3.6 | 1.94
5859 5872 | -0.3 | 1.74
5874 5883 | 0.1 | 1.68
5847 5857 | -2.9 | 2.2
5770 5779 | -0.1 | 1.74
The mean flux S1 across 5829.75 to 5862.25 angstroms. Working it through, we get 1.83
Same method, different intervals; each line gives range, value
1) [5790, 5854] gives 1.97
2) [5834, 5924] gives 1.68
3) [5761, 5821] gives 1.91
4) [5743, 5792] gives 1.82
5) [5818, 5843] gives 1.92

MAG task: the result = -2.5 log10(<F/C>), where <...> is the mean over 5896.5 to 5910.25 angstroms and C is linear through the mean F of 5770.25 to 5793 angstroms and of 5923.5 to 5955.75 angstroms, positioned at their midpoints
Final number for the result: 0.13 mag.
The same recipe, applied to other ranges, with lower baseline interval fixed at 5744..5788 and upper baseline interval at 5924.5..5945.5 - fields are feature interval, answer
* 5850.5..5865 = -0.09 mag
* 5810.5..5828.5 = -0.21 mag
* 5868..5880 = 0.02 mag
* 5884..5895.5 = 0.24 mag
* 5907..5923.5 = 0.07 mag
